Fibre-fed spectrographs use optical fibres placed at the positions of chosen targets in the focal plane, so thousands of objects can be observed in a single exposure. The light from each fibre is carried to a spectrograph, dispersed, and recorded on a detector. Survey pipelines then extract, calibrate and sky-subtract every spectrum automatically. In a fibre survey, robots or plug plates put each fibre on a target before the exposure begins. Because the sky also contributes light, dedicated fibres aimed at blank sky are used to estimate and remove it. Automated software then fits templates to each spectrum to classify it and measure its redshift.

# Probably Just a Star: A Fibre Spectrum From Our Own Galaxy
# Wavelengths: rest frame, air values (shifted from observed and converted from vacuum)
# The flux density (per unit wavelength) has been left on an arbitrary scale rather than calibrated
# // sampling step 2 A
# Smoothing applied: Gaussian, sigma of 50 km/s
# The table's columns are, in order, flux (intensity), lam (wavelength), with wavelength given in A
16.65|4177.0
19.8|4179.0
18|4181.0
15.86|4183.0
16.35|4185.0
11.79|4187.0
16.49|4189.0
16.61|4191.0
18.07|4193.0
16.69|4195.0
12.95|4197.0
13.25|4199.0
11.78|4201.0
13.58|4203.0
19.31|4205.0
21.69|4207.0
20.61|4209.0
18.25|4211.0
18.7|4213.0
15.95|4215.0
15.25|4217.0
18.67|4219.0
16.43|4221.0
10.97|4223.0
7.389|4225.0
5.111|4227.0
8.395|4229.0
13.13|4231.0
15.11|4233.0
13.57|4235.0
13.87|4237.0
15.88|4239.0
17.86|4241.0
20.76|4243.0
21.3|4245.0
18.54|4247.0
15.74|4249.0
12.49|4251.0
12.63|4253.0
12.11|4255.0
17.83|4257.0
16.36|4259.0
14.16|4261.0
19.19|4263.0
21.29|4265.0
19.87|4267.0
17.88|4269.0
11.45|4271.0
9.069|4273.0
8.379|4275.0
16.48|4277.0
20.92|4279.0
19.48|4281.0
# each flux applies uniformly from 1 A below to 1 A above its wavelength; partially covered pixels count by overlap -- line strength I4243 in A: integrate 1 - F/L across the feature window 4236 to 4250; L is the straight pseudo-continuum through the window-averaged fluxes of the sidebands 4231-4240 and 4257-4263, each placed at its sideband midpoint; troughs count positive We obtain -2.49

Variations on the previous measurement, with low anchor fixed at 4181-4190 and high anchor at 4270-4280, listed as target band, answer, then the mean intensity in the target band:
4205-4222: -4.02 A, 18.3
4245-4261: -1.89 A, 15.4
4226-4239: 2.19 A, 11.9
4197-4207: -0.01 A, 15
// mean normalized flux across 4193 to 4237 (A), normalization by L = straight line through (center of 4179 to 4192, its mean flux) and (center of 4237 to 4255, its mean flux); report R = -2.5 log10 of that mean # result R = 0.11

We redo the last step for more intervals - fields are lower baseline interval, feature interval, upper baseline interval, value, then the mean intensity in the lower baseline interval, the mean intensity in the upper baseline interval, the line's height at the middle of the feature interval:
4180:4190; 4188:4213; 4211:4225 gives -0.07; 15.7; 15.5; 15.6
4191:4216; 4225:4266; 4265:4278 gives 0.01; 16.7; 14.4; 15.3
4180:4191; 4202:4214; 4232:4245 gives -0.16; 15.8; 16.6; 16.1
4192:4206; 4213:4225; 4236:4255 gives 0.04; 15.1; 16.3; 15.6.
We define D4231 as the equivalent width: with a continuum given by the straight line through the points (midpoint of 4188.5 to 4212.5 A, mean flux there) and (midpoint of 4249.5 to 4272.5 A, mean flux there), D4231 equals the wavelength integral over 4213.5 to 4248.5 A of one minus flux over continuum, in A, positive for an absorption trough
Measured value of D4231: 3.3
